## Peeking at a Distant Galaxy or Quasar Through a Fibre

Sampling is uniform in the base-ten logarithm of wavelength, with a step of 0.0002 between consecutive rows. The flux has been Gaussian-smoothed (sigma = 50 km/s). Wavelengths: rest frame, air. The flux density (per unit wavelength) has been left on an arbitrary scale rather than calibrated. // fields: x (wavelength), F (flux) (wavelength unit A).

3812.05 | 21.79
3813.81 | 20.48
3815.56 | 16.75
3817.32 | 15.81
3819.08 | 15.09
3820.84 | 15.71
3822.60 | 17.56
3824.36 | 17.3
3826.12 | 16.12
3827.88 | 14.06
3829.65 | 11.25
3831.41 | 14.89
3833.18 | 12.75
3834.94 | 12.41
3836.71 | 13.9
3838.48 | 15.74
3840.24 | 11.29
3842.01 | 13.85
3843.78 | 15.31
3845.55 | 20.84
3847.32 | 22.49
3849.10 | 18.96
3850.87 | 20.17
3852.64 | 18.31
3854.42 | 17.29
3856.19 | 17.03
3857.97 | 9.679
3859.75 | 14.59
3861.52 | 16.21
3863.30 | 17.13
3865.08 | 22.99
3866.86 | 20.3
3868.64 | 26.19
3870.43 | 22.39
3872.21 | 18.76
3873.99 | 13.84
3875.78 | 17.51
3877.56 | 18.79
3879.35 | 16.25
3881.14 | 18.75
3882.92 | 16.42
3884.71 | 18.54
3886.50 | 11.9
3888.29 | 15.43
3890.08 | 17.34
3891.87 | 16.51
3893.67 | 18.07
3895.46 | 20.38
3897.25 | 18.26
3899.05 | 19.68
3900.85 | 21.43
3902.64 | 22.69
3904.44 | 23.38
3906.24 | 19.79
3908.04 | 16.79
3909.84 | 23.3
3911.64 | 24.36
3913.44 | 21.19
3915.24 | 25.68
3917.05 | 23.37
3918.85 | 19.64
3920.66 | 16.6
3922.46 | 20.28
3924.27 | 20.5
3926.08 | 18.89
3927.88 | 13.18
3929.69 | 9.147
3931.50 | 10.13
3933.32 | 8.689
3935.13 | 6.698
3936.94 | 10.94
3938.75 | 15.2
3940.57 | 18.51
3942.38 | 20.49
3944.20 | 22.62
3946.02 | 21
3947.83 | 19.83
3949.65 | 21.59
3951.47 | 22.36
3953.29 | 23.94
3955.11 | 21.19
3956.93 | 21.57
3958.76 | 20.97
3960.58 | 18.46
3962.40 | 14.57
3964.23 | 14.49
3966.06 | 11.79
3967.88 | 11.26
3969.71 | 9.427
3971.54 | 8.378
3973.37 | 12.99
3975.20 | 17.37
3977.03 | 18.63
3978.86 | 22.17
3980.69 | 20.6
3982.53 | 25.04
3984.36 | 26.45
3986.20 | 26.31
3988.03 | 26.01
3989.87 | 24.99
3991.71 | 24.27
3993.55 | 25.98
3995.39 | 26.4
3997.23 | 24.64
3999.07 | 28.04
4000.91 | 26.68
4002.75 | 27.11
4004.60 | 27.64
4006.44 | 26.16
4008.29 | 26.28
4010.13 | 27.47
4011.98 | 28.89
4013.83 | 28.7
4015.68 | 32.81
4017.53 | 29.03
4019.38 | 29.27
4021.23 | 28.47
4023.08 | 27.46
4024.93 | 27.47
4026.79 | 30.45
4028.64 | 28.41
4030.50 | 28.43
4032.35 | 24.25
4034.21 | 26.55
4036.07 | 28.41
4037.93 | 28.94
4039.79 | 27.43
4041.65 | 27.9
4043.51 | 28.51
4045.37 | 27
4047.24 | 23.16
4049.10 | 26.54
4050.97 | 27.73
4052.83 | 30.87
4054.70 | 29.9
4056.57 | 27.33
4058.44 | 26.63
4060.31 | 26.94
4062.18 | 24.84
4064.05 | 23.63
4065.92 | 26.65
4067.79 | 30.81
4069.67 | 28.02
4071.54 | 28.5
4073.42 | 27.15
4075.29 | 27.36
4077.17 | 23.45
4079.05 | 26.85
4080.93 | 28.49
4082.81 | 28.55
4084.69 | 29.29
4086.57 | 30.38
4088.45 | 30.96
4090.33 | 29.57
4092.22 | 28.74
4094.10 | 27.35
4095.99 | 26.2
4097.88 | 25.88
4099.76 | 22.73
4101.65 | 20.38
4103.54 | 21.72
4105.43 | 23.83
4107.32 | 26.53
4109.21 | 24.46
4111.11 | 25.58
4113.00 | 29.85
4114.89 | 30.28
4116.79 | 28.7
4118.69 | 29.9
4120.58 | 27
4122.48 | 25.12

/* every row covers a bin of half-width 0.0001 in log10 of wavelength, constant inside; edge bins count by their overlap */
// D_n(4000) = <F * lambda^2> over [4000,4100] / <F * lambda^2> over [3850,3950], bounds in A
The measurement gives 1.7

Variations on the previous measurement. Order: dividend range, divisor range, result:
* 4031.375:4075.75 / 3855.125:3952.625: 1.62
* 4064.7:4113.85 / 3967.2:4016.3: 1.20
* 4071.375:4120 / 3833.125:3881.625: 1.75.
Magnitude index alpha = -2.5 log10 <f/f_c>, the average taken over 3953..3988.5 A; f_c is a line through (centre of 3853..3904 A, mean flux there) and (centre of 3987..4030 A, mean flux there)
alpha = 0.33 mag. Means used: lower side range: 18.1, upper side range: 27.5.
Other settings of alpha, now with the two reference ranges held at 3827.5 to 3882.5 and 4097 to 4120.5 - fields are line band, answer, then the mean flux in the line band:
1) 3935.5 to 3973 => 0.18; 17.2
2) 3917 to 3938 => 0.32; 14.5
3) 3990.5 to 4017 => -0.22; 27.2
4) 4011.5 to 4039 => -0.24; 28.5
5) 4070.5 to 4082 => -0.10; 27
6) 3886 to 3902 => 0.03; 17.9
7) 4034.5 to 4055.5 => -0.18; 27.8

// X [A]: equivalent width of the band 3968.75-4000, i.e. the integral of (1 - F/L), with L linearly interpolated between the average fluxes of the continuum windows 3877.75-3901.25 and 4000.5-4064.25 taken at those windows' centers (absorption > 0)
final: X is 3.6 A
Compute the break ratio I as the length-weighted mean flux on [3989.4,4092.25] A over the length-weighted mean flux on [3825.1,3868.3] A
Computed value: 1.7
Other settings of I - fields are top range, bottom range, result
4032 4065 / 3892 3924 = 1.30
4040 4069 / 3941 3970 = 1.46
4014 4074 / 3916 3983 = 1.63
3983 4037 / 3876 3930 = 1.44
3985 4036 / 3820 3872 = 1.63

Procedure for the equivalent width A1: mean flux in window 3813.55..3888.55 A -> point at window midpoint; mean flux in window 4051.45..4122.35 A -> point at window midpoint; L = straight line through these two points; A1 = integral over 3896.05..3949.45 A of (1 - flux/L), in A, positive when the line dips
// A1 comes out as 3.8 A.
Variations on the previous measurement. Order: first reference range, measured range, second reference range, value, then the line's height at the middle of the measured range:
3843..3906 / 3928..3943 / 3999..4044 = 6.7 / 22.4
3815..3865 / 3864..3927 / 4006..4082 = -1.7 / 19.1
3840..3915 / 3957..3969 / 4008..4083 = 3.9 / 23.2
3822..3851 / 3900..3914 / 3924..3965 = -4.2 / 16.6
